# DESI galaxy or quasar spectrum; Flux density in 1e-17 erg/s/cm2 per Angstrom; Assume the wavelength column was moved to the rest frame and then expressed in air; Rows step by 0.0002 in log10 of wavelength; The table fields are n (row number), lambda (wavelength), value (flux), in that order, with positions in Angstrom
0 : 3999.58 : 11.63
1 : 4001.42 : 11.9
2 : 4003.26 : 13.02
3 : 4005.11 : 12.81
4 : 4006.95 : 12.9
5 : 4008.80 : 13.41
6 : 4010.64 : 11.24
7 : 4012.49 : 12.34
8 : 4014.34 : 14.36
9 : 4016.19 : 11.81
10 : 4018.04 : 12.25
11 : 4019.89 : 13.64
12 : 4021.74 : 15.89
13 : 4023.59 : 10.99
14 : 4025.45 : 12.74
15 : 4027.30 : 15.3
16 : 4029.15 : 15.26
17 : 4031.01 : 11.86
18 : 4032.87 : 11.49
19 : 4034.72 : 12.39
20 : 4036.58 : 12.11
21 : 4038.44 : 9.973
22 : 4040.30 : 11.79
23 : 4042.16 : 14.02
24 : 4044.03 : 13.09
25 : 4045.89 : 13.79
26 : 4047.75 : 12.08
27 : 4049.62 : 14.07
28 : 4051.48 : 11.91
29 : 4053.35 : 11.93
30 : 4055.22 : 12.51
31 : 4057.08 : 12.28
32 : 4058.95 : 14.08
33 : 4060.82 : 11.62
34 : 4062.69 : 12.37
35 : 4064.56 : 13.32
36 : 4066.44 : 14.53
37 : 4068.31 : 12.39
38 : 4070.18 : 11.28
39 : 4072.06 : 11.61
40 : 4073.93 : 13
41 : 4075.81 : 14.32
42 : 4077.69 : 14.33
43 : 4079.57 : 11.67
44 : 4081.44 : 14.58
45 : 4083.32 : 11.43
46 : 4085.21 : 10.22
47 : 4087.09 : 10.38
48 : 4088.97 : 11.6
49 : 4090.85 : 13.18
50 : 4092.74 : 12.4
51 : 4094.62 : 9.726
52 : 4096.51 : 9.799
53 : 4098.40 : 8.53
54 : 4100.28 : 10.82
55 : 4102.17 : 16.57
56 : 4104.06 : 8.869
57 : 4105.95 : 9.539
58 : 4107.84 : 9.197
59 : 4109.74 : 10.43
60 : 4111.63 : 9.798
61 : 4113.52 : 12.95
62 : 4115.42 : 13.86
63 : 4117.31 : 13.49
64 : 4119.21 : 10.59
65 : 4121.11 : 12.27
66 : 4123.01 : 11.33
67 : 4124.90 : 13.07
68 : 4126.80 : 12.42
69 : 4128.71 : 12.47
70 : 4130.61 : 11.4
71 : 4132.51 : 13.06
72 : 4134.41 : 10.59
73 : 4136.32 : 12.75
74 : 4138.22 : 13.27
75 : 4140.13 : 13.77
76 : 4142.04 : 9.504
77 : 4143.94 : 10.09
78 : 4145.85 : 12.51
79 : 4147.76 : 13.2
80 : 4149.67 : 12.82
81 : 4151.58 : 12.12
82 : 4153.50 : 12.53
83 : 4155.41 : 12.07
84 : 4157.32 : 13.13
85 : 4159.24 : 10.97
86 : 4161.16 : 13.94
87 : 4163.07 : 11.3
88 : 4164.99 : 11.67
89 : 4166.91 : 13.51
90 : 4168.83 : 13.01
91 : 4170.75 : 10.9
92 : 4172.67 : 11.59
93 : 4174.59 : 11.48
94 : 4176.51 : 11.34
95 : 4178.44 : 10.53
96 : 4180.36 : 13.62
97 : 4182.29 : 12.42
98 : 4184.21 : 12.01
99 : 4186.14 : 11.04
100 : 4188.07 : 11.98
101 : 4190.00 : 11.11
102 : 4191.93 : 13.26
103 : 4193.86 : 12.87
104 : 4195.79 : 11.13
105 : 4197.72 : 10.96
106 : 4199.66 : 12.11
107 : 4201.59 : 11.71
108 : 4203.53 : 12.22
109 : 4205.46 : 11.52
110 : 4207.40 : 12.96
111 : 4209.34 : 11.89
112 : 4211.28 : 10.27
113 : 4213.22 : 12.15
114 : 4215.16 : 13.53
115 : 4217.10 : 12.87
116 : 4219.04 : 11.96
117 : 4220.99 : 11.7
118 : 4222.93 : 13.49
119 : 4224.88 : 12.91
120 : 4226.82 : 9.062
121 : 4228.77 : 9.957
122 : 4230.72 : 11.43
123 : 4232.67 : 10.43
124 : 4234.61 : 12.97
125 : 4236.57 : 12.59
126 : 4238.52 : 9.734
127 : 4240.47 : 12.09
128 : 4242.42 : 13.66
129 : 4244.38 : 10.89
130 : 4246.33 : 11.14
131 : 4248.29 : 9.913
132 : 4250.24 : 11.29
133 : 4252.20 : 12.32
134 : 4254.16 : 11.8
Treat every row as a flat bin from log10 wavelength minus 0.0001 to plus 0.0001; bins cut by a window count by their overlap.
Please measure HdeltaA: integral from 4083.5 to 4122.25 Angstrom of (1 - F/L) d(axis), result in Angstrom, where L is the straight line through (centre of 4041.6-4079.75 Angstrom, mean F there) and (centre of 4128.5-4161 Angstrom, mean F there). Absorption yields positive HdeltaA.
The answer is 4.0 Angstrom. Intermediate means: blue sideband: 12.9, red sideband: 12.2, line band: 11.2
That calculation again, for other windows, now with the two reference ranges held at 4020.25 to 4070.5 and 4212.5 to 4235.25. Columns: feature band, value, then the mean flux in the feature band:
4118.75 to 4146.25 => 0.87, 12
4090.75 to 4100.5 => 1.57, 10.5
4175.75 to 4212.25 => 0.52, 11.8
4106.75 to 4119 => 0.90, 11.5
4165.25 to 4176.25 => 0.11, 12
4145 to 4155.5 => -0.28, 12.6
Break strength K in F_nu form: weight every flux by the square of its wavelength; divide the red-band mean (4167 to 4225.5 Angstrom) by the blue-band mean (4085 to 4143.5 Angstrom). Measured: 1.08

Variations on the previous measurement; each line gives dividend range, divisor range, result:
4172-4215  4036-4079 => 1.00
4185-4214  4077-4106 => 1.08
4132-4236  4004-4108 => 1.03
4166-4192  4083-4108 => 1.14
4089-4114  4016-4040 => 0.89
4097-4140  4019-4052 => 0.94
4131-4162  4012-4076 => 1.01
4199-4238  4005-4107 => 1.04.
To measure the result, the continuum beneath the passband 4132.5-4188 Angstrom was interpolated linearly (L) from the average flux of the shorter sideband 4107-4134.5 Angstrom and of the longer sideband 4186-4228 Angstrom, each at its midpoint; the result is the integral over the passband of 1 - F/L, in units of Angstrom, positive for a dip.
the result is -0.9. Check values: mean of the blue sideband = 11.8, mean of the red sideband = 11.9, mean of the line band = 12.1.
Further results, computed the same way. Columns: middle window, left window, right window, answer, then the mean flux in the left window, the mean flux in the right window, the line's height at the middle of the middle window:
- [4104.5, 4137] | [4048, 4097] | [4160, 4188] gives 1.4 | 12.3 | 12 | 12.2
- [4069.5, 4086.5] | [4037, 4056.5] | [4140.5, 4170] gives -0.1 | 12.5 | 12.2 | 12.4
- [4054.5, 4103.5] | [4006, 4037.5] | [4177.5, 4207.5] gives 1.5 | 12.9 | 11.9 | 12.6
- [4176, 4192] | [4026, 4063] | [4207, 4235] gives 0.2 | 12.7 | 11.8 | 12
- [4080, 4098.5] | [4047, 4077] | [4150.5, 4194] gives 1.8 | 12.7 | 12.1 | 12.6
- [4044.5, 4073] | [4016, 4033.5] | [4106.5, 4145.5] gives 0.2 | 13.2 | 11.8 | 12.7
